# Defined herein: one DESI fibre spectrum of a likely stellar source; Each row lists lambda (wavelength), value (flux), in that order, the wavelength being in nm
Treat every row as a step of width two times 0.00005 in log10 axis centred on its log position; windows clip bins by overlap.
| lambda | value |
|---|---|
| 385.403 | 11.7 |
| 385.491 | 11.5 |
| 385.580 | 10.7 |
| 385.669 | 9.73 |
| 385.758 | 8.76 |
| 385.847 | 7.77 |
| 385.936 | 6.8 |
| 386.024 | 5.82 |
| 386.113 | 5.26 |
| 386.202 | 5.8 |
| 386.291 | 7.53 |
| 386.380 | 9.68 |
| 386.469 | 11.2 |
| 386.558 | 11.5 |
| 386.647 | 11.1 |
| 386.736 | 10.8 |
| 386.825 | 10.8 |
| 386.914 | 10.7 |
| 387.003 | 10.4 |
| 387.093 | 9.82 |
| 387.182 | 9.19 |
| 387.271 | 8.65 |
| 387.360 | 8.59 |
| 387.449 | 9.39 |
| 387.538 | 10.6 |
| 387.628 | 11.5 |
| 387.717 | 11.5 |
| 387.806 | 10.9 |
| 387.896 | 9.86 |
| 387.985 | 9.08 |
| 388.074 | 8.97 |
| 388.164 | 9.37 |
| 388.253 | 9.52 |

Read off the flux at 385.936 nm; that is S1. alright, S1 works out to 6.8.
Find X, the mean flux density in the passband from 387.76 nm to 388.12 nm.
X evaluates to 9.7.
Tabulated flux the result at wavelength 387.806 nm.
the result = 10.9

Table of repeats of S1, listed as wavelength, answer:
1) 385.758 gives 8.76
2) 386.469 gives 11.2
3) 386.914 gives 10.7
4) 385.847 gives 7.77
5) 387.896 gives 9.86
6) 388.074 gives 8.97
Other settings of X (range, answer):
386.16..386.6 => 9.15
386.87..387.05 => 10.5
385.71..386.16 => 6.9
